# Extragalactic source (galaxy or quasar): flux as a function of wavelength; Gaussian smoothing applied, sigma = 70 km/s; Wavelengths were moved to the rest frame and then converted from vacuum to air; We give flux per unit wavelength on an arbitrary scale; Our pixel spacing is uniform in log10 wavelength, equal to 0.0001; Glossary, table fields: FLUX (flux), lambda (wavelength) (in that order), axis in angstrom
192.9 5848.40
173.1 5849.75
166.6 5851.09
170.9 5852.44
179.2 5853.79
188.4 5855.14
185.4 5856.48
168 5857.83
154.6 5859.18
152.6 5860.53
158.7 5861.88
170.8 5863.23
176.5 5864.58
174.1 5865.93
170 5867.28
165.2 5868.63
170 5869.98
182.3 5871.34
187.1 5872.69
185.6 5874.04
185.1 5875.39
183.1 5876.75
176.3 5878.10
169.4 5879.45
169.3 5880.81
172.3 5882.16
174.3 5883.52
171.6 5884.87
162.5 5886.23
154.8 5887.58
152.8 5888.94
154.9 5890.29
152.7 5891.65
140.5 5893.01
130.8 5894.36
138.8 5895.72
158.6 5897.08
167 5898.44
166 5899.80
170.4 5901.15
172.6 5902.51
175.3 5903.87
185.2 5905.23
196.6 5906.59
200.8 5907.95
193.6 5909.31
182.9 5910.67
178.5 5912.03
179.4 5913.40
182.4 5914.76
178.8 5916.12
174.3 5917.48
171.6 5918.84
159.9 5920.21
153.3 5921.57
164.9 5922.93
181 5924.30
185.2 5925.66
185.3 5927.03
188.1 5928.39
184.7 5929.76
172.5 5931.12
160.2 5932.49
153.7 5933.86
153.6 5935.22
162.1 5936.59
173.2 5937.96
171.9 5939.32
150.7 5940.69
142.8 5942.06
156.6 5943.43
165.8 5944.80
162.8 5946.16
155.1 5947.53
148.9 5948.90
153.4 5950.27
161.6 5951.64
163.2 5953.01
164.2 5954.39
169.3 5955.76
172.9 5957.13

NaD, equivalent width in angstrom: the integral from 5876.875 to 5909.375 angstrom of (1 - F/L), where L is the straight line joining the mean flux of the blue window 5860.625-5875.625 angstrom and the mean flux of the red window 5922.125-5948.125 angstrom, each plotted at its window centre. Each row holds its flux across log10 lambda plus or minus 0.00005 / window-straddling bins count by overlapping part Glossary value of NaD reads 0.9 angstrom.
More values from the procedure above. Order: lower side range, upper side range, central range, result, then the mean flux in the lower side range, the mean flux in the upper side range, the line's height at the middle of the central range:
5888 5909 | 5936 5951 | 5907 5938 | -2.6 angstrom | 165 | 159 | 161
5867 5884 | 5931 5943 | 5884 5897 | 1.5 angstrom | 176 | 159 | 172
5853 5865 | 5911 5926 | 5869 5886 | -0.5 angstrom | 170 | 174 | 171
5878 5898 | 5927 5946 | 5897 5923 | -2.4 angstrom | 158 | 165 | 161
